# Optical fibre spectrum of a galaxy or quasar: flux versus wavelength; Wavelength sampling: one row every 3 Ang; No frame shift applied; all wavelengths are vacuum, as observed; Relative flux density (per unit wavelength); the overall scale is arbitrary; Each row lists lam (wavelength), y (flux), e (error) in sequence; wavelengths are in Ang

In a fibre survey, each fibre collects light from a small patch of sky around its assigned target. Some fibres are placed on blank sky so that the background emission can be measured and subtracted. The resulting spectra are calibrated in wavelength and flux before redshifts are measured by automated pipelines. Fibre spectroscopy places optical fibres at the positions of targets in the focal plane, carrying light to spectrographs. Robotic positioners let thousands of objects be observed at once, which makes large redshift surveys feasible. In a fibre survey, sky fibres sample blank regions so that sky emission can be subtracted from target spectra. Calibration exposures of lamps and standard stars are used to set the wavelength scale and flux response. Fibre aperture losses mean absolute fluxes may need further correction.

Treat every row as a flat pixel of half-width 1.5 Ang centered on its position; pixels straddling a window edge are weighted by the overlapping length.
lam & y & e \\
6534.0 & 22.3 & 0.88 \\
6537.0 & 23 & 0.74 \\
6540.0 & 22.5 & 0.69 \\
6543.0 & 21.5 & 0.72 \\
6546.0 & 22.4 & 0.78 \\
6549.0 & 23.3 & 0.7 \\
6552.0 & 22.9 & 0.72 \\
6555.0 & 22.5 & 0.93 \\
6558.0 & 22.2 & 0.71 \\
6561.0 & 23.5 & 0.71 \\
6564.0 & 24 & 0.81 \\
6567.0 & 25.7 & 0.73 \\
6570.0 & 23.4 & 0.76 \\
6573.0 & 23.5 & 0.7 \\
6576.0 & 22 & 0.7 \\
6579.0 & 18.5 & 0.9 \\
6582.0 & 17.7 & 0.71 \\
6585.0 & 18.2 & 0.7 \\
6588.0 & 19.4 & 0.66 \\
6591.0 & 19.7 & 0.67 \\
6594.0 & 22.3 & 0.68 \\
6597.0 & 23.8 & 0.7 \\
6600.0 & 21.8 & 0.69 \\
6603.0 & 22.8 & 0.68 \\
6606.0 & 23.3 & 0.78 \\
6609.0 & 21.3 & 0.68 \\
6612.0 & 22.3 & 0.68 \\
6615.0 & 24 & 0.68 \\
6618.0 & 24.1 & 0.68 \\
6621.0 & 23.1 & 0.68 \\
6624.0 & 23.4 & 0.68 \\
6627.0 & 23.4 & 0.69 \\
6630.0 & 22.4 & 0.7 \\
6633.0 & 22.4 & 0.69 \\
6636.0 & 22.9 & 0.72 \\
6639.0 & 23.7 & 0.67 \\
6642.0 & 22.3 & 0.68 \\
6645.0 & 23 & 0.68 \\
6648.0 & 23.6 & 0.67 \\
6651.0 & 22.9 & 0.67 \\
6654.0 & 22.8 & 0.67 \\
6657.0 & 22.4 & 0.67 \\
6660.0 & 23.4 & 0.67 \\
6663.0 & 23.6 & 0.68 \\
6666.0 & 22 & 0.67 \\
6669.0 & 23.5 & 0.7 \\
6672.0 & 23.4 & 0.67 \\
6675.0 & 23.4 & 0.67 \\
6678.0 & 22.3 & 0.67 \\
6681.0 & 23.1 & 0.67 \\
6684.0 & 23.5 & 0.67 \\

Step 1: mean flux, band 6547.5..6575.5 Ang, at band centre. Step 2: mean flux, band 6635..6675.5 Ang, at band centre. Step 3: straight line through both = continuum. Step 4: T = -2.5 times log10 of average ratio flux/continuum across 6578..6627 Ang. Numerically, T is 0.07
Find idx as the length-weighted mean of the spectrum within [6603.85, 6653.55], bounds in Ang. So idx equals 23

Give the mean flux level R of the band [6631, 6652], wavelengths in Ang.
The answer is 23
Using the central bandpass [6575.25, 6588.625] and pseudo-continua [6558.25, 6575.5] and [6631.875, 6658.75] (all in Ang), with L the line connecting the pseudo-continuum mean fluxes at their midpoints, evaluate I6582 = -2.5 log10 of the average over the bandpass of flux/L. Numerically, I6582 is 0.24 mag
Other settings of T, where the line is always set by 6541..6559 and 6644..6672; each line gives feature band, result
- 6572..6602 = 0.10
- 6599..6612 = 0.02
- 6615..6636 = -0.01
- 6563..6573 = -0.08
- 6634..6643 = 0.00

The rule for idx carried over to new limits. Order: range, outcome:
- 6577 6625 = 21.6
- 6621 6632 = 23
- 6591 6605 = 22.4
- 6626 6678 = 23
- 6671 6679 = 23.1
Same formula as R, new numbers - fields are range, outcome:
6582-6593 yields 19.1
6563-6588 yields 21.4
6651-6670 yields 22.9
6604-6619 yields 23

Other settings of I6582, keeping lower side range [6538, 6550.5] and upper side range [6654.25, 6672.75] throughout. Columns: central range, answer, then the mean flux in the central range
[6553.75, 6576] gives -0.04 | 23.5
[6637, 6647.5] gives -0.01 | 23.1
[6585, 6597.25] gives 0.10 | 20.7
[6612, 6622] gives -0.04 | 23.6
